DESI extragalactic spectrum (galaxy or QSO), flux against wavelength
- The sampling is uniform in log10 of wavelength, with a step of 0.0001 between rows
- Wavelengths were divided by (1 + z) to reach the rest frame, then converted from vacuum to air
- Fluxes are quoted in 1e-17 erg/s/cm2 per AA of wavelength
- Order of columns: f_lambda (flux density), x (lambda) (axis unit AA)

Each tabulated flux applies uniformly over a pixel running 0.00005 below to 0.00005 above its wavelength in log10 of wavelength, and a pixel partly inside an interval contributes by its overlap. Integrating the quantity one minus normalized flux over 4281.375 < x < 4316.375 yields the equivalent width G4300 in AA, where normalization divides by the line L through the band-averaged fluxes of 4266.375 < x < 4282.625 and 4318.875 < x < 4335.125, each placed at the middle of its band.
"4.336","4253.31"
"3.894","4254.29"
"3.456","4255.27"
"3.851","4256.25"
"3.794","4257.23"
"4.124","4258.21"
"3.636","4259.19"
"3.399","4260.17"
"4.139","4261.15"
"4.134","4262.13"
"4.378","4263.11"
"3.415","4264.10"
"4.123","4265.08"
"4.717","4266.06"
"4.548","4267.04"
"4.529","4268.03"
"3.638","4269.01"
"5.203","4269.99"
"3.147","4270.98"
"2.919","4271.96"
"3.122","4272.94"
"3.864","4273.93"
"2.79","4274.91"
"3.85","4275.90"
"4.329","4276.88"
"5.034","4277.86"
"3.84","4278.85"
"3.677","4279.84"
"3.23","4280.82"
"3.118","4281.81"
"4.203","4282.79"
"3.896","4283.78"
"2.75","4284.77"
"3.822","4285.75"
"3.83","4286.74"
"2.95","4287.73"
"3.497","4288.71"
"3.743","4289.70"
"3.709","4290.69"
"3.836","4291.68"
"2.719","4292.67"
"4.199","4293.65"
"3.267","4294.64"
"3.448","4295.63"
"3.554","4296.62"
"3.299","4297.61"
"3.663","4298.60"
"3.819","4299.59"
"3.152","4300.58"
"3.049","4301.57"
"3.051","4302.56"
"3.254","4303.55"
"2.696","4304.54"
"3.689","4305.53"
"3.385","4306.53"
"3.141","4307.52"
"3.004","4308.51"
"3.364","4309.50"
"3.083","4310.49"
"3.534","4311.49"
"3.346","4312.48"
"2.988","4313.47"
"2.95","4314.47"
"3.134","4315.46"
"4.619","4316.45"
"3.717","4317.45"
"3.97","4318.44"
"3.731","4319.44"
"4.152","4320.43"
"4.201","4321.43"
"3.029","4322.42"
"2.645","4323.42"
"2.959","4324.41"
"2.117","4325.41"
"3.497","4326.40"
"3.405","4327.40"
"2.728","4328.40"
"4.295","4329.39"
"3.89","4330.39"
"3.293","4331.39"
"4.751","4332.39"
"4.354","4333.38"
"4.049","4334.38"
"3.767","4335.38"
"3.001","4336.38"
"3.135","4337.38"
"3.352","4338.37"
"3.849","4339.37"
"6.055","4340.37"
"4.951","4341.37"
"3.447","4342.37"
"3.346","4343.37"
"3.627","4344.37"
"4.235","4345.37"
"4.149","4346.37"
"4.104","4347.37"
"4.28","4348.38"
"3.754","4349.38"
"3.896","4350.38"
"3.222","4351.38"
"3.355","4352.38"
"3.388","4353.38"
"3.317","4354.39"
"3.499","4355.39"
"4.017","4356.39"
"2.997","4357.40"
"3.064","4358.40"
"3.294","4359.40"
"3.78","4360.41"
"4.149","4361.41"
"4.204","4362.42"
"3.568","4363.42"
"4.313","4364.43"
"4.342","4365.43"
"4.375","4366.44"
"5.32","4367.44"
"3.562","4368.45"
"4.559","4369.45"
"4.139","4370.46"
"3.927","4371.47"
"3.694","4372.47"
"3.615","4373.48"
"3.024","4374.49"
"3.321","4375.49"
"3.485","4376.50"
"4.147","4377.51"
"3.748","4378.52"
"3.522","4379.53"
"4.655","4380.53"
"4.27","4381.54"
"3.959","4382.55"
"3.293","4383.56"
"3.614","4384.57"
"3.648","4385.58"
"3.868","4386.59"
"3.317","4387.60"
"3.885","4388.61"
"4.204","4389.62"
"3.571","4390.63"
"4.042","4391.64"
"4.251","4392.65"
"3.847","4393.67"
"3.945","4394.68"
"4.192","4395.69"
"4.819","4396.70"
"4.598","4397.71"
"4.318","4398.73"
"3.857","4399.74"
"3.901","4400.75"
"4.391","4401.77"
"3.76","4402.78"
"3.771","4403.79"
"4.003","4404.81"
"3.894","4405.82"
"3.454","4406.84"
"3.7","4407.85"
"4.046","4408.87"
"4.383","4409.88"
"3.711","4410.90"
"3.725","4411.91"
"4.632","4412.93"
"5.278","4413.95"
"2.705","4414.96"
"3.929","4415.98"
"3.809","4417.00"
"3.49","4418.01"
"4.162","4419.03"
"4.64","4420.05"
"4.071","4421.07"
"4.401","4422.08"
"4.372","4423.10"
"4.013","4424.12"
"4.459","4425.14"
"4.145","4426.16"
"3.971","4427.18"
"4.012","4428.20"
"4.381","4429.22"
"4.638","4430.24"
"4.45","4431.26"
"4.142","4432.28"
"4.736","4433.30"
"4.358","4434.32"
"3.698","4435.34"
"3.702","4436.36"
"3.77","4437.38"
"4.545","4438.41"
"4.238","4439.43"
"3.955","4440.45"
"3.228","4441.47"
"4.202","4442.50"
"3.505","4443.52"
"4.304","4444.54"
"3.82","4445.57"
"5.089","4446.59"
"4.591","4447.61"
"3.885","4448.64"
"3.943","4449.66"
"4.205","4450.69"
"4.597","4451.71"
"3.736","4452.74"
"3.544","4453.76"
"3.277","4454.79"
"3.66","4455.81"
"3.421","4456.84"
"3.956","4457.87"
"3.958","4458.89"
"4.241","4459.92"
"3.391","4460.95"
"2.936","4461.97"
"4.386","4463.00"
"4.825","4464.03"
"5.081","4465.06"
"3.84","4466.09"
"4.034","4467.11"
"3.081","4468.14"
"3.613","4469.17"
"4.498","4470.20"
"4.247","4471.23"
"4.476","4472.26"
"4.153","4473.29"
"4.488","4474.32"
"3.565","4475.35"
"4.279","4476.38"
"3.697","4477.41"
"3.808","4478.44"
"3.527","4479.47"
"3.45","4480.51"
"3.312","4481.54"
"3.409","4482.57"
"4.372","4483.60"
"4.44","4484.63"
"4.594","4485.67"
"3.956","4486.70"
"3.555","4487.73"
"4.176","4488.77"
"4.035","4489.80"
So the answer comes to 3.0 AA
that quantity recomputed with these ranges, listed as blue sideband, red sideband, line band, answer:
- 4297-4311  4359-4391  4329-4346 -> -1.9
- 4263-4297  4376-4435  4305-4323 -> 1.5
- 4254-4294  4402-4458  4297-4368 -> 4.4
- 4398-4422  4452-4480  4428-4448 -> -1.1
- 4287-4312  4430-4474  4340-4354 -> -1.5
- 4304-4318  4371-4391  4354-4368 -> -1.0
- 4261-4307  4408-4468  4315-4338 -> 1.1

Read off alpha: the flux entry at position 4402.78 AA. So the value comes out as 3.76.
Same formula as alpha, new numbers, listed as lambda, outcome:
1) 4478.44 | 3.808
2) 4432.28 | 4.142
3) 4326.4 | 3.497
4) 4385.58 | 3.648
